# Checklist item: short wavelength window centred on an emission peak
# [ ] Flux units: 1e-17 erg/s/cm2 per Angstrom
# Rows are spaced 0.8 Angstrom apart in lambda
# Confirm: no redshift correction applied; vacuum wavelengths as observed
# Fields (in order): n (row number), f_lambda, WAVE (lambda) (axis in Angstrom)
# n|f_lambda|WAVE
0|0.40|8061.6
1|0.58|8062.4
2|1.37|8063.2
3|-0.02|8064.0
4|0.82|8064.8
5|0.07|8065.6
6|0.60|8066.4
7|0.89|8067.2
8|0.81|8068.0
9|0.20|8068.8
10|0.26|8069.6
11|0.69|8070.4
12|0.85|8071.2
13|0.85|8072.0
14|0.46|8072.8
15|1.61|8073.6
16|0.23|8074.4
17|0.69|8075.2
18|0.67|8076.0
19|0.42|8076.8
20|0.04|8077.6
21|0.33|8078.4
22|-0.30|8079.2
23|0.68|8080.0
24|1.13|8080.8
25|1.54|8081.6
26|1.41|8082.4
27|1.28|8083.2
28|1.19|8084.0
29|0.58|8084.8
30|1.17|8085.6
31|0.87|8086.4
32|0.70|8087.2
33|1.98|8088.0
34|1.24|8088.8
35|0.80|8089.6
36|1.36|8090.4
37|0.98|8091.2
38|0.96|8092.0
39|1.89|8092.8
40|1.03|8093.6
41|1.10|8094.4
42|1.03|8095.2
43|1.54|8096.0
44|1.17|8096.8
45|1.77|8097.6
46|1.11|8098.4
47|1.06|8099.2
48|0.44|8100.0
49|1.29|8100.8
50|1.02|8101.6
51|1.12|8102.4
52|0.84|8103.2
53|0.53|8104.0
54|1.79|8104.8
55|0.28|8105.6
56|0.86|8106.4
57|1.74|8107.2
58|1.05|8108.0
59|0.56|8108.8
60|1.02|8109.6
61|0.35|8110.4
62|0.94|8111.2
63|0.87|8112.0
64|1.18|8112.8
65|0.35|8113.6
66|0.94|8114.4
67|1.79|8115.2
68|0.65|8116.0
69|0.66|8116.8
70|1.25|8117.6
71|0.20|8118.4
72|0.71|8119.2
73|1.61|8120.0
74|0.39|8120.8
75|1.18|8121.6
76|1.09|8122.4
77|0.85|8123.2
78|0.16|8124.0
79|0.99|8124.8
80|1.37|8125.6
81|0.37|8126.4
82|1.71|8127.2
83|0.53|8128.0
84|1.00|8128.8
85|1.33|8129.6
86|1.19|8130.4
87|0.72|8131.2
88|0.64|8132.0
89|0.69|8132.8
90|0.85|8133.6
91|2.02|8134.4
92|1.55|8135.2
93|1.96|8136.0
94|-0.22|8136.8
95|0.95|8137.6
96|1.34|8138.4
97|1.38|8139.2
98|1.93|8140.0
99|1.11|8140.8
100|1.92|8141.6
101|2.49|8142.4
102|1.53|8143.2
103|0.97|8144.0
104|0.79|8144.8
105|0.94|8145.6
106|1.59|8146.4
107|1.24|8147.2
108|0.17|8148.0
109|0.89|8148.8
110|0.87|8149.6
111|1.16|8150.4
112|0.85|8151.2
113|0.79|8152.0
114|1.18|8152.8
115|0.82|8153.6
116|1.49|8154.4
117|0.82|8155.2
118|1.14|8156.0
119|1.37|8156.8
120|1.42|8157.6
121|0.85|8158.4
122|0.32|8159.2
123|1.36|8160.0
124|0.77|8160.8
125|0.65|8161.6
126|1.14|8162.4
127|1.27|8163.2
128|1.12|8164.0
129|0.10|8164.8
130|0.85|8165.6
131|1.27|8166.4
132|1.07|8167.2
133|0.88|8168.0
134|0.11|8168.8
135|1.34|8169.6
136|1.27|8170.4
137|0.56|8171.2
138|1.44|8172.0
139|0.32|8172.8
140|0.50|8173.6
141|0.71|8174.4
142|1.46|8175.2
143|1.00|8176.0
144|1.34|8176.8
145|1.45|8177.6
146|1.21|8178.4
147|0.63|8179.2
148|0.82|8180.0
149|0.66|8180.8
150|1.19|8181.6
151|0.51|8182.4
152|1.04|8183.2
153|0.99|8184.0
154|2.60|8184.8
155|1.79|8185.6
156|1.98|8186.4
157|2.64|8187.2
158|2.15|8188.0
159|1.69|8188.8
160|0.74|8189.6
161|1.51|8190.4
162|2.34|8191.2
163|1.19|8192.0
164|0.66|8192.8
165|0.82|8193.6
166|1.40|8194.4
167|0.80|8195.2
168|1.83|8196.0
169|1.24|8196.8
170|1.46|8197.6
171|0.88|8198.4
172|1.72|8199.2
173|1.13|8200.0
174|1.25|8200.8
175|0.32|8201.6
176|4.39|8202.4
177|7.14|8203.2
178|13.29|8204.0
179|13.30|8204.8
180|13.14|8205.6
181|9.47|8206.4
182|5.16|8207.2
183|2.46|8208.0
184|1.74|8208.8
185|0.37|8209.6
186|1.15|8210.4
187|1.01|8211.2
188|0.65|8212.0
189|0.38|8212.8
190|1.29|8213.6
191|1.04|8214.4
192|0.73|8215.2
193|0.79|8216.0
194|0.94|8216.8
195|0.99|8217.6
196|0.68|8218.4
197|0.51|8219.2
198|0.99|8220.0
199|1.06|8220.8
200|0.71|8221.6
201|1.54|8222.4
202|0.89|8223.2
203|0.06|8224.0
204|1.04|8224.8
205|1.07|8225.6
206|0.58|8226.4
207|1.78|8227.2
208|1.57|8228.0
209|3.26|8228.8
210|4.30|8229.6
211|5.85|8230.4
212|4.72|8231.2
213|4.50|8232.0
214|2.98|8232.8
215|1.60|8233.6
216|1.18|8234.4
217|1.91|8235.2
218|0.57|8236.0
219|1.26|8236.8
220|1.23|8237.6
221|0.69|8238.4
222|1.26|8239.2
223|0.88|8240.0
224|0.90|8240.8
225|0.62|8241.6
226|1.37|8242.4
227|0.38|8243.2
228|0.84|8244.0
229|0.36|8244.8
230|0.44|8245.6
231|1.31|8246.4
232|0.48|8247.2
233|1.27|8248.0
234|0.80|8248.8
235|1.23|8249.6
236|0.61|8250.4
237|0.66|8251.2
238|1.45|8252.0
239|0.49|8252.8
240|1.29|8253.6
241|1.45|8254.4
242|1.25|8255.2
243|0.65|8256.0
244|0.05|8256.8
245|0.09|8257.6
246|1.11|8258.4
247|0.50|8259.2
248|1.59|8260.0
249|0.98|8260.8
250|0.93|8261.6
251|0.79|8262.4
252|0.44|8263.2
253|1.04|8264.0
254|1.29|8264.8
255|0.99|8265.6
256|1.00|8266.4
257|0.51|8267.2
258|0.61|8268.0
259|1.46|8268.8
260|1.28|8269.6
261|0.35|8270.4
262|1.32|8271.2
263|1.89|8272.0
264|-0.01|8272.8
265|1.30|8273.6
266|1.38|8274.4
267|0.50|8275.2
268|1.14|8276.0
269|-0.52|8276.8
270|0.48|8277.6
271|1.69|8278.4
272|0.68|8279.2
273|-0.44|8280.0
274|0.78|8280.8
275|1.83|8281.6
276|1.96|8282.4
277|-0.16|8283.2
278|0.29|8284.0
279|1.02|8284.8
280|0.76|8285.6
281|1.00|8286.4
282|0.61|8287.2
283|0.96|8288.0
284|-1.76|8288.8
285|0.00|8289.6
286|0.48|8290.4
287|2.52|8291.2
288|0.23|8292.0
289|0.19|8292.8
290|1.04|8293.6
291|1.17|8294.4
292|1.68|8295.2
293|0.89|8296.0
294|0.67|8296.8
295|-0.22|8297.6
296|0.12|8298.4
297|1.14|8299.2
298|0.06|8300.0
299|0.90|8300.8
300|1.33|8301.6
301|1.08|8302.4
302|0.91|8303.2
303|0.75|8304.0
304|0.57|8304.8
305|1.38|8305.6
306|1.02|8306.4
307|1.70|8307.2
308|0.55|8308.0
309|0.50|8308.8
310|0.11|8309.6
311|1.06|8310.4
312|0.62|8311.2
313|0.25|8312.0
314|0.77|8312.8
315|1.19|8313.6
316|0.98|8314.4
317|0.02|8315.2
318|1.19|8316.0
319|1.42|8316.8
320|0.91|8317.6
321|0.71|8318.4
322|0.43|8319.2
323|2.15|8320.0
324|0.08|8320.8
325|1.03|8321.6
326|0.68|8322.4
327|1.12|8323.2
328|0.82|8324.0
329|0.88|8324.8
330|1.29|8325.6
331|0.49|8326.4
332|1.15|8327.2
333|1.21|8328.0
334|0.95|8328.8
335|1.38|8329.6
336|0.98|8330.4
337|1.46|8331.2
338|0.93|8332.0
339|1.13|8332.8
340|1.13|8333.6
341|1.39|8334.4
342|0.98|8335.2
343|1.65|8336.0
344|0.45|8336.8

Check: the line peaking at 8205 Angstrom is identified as H-alpha 6563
